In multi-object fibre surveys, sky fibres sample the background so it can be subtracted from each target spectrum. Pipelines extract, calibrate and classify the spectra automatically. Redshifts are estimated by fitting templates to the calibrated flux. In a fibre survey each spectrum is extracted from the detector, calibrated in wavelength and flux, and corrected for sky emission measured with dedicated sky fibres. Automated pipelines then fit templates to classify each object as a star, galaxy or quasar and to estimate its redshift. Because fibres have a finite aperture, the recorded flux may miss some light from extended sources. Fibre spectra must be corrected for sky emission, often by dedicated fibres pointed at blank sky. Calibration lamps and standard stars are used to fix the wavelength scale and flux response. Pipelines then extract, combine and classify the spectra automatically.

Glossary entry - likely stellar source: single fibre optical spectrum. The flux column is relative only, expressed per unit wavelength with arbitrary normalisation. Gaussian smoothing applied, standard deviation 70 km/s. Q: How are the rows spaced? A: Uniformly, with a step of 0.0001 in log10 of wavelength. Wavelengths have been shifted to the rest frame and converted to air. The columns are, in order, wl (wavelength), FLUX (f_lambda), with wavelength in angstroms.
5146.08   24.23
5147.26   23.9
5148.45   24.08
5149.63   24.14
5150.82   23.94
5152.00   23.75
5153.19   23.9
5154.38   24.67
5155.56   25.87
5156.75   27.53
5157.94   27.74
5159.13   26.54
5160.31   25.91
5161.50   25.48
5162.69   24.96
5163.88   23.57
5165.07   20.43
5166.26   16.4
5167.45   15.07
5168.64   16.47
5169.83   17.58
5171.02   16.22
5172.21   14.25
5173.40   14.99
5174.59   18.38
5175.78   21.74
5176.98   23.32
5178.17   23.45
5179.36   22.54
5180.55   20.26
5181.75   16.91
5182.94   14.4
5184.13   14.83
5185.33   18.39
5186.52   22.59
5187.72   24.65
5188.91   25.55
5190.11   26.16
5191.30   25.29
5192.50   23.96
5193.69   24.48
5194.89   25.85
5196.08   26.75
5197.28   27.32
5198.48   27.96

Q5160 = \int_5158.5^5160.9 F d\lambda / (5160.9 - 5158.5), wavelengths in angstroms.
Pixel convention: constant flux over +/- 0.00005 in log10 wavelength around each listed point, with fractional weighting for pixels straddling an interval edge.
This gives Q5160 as 26.3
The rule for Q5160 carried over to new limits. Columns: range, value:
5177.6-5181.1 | 22.1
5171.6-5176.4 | 17.3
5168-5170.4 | 17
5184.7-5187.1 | 20.4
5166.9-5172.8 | 15.9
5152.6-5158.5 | 25.9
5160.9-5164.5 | 24.6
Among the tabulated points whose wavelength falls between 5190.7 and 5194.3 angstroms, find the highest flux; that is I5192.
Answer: 25.29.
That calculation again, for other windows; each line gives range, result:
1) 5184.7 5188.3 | 24.65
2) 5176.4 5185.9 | 23.45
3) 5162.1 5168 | 24.96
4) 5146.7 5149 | 24.08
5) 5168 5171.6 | 17.58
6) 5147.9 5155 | 24.67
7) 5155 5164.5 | 27.74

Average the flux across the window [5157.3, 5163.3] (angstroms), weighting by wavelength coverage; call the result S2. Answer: 26.1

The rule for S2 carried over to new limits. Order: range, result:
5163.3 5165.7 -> 21.9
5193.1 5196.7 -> 25.7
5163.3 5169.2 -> 18.4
